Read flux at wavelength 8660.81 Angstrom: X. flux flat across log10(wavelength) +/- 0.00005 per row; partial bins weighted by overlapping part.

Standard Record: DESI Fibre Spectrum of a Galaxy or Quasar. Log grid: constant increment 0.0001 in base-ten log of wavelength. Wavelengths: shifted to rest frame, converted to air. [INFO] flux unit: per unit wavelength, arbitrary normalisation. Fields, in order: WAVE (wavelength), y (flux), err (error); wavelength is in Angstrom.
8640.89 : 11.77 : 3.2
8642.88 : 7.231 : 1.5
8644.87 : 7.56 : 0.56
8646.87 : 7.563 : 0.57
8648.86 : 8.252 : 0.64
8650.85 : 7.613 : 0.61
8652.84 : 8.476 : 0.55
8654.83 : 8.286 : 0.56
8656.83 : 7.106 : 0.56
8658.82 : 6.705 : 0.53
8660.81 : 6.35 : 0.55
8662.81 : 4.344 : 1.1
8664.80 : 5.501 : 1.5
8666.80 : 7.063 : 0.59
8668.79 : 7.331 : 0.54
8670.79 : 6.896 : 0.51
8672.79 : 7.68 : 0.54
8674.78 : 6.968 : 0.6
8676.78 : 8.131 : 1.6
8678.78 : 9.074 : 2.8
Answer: 6.35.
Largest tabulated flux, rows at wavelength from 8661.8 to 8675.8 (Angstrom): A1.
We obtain 7.68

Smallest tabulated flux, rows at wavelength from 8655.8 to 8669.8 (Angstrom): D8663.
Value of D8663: 4.344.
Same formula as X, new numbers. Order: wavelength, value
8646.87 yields 7.563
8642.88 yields 7.231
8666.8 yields 7.063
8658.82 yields 6.705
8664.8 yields 5.501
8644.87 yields 7.56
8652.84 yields 8.476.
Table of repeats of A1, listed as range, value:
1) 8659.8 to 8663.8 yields 6.35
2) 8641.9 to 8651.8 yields 8.252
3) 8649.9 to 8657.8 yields 8.476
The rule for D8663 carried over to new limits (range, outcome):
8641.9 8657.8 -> 7.106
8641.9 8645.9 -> 7.231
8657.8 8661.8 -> 6.35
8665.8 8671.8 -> 6.896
